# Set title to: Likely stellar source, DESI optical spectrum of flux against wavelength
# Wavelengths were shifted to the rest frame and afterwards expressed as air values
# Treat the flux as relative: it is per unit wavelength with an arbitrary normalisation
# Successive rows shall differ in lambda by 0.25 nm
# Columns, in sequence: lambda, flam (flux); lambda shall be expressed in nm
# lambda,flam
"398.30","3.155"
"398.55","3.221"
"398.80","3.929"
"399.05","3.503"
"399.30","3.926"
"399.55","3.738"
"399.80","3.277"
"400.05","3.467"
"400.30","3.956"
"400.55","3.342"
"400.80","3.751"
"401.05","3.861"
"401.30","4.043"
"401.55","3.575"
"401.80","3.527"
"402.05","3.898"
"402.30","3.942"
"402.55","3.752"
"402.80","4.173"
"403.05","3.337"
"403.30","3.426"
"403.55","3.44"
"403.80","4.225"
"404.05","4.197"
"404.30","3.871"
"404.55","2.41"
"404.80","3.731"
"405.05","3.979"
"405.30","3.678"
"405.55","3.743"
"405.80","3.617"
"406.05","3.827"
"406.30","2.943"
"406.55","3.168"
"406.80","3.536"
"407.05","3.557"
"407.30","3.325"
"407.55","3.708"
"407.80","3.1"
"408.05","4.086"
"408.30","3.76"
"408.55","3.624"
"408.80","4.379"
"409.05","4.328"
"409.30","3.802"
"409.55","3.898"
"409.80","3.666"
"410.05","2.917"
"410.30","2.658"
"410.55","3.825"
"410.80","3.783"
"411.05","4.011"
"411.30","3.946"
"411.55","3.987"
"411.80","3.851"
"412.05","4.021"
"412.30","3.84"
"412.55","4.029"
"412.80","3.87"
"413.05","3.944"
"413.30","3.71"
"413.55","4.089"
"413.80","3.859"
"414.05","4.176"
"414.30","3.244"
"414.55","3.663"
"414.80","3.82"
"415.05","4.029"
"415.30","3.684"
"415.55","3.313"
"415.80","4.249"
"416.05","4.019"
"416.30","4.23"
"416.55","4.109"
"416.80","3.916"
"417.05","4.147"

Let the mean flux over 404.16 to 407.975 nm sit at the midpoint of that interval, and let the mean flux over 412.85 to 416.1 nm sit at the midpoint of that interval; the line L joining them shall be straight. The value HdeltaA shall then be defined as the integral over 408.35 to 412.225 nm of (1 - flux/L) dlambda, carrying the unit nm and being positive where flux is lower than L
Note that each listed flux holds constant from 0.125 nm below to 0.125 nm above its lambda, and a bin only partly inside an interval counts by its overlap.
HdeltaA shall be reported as -0.13 nm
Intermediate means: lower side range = 3.49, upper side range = 3.83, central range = 3.78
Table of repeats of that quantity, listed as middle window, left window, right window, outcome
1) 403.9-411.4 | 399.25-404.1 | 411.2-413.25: 0.40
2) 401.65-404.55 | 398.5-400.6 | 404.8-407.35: -0.13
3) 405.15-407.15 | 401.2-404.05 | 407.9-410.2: 0.15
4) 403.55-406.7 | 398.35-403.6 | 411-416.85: 0.11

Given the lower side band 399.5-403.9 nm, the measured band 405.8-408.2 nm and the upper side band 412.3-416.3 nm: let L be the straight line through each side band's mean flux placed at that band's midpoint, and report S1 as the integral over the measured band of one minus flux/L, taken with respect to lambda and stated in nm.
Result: 0.18 nm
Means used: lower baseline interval 3.7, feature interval 3.48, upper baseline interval 3.86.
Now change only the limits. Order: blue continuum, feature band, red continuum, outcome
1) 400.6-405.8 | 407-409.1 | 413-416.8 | 0.02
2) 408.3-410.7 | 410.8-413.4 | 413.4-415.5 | -0.12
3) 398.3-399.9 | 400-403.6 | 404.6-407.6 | -0.16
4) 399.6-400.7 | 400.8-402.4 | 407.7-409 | -0.10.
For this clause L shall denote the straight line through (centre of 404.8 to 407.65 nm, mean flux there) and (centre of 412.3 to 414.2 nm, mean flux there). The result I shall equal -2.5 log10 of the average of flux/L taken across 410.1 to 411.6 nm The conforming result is 0.05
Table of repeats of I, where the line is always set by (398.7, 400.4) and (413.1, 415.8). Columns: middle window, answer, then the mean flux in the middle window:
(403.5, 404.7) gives 0.02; 3.64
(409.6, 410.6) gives 0.15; 3.27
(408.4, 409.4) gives -0.08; 4.03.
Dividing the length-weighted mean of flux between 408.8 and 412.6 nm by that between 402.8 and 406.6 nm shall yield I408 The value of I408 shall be 1.1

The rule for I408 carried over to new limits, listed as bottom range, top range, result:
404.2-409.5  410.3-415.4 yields 1.06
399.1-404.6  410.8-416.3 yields 1.05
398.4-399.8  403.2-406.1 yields 1.02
